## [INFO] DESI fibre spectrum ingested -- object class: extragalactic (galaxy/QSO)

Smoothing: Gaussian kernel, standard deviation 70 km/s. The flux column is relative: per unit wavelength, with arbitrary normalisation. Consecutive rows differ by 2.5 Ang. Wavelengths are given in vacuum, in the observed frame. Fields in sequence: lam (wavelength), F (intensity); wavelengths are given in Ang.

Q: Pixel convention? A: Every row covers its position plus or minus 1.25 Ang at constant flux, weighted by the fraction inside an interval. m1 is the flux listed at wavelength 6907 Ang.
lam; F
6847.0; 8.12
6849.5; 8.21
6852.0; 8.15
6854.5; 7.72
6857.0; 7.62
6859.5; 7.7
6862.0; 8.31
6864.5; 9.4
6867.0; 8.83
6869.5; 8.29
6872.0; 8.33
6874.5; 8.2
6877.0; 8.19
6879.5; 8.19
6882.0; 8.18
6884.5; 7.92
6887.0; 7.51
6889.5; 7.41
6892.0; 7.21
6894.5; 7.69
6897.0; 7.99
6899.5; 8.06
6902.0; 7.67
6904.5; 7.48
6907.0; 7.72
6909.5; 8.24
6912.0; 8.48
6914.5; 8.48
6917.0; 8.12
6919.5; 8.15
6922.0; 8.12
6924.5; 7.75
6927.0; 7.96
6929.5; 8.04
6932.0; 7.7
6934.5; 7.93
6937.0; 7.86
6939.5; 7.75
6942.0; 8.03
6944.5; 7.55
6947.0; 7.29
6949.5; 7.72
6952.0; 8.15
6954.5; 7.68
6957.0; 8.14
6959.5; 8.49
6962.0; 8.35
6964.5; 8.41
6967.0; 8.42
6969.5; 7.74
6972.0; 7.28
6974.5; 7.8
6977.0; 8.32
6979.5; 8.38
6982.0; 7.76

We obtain 7.72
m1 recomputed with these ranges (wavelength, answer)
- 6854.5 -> 7.72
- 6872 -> 8.33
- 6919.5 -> 8.15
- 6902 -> 7.67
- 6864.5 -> 9.4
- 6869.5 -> 8.29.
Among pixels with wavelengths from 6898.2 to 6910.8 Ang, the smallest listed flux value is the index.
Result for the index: 7.48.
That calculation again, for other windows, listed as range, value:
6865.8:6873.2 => 8.29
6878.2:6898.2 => 7.21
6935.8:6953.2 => 7.29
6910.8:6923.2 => 8.12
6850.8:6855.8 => 7.72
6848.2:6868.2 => 7.62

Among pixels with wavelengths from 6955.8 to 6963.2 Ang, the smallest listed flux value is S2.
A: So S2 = 8.14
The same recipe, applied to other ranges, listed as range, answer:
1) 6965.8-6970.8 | 7.74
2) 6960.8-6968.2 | 8.35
